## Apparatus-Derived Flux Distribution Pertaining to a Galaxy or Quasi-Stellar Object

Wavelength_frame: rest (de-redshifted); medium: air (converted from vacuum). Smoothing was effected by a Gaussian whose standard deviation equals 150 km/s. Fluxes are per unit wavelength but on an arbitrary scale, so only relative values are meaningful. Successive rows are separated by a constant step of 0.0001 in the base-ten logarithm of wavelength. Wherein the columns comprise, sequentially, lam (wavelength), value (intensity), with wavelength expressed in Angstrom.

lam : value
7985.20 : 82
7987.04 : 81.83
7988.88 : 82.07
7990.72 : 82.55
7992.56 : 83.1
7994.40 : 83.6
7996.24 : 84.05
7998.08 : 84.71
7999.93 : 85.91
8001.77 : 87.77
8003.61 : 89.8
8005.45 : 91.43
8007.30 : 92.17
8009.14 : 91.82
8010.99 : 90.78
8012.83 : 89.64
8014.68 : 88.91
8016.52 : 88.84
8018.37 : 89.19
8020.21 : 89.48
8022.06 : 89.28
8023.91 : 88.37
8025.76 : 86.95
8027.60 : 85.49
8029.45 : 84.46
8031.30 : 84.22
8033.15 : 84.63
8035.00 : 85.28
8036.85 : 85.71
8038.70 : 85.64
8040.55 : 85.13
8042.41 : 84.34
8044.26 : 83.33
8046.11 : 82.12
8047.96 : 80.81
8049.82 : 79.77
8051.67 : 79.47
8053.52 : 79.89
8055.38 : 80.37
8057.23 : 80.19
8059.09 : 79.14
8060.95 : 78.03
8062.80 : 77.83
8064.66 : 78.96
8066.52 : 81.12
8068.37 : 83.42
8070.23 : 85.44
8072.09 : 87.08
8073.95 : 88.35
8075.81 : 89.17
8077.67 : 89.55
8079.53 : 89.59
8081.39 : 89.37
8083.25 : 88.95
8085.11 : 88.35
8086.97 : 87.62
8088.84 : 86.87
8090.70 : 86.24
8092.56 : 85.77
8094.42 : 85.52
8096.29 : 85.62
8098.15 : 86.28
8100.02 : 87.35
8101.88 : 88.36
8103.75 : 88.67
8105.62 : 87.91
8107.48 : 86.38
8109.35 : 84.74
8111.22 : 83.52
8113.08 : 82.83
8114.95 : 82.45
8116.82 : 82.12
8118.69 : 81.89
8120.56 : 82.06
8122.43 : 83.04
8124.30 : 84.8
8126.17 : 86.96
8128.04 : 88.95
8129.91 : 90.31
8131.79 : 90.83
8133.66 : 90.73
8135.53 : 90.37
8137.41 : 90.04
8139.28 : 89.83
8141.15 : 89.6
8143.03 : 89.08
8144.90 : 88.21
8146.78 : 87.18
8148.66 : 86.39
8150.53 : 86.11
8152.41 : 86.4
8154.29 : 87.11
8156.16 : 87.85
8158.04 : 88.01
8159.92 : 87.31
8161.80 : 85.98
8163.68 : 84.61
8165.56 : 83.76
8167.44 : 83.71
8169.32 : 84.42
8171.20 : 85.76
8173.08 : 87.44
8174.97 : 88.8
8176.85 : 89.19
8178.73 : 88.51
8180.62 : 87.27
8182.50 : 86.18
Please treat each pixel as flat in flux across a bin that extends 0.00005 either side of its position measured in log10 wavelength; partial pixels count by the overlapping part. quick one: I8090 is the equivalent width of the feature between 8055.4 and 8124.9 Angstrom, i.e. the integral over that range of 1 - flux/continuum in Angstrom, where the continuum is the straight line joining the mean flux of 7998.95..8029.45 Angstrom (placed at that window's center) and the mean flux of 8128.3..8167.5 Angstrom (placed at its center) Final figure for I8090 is 2.69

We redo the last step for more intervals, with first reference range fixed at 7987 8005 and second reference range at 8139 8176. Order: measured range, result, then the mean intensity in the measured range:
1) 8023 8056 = 0.7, 83.7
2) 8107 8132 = 0.4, 84.9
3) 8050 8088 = 0.8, 84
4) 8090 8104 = -0.1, 86.6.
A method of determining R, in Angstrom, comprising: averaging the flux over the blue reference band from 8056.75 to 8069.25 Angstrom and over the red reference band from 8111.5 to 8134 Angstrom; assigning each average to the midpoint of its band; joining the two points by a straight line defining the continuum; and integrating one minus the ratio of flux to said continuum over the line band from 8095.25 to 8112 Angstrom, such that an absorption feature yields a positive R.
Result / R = -0.6 Angstrom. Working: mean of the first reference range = 79.8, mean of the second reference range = 85.4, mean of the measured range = 86.5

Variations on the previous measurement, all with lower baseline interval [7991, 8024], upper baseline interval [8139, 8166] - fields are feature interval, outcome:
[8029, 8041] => 0.40 Angstrom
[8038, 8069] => 2.38 Angstrom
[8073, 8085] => -0.20 Angstrom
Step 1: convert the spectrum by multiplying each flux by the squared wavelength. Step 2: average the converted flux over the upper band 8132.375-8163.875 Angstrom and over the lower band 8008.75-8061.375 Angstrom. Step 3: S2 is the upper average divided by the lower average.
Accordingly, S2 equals 1.07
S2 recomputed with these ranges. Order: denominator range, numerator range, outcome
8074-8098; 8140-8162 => 1.01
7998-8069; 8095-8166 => 1.05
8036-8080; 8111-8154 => 1.06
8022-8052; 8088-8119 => 1.03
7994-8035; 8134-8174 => 1.03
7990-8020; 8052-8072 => 0.93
